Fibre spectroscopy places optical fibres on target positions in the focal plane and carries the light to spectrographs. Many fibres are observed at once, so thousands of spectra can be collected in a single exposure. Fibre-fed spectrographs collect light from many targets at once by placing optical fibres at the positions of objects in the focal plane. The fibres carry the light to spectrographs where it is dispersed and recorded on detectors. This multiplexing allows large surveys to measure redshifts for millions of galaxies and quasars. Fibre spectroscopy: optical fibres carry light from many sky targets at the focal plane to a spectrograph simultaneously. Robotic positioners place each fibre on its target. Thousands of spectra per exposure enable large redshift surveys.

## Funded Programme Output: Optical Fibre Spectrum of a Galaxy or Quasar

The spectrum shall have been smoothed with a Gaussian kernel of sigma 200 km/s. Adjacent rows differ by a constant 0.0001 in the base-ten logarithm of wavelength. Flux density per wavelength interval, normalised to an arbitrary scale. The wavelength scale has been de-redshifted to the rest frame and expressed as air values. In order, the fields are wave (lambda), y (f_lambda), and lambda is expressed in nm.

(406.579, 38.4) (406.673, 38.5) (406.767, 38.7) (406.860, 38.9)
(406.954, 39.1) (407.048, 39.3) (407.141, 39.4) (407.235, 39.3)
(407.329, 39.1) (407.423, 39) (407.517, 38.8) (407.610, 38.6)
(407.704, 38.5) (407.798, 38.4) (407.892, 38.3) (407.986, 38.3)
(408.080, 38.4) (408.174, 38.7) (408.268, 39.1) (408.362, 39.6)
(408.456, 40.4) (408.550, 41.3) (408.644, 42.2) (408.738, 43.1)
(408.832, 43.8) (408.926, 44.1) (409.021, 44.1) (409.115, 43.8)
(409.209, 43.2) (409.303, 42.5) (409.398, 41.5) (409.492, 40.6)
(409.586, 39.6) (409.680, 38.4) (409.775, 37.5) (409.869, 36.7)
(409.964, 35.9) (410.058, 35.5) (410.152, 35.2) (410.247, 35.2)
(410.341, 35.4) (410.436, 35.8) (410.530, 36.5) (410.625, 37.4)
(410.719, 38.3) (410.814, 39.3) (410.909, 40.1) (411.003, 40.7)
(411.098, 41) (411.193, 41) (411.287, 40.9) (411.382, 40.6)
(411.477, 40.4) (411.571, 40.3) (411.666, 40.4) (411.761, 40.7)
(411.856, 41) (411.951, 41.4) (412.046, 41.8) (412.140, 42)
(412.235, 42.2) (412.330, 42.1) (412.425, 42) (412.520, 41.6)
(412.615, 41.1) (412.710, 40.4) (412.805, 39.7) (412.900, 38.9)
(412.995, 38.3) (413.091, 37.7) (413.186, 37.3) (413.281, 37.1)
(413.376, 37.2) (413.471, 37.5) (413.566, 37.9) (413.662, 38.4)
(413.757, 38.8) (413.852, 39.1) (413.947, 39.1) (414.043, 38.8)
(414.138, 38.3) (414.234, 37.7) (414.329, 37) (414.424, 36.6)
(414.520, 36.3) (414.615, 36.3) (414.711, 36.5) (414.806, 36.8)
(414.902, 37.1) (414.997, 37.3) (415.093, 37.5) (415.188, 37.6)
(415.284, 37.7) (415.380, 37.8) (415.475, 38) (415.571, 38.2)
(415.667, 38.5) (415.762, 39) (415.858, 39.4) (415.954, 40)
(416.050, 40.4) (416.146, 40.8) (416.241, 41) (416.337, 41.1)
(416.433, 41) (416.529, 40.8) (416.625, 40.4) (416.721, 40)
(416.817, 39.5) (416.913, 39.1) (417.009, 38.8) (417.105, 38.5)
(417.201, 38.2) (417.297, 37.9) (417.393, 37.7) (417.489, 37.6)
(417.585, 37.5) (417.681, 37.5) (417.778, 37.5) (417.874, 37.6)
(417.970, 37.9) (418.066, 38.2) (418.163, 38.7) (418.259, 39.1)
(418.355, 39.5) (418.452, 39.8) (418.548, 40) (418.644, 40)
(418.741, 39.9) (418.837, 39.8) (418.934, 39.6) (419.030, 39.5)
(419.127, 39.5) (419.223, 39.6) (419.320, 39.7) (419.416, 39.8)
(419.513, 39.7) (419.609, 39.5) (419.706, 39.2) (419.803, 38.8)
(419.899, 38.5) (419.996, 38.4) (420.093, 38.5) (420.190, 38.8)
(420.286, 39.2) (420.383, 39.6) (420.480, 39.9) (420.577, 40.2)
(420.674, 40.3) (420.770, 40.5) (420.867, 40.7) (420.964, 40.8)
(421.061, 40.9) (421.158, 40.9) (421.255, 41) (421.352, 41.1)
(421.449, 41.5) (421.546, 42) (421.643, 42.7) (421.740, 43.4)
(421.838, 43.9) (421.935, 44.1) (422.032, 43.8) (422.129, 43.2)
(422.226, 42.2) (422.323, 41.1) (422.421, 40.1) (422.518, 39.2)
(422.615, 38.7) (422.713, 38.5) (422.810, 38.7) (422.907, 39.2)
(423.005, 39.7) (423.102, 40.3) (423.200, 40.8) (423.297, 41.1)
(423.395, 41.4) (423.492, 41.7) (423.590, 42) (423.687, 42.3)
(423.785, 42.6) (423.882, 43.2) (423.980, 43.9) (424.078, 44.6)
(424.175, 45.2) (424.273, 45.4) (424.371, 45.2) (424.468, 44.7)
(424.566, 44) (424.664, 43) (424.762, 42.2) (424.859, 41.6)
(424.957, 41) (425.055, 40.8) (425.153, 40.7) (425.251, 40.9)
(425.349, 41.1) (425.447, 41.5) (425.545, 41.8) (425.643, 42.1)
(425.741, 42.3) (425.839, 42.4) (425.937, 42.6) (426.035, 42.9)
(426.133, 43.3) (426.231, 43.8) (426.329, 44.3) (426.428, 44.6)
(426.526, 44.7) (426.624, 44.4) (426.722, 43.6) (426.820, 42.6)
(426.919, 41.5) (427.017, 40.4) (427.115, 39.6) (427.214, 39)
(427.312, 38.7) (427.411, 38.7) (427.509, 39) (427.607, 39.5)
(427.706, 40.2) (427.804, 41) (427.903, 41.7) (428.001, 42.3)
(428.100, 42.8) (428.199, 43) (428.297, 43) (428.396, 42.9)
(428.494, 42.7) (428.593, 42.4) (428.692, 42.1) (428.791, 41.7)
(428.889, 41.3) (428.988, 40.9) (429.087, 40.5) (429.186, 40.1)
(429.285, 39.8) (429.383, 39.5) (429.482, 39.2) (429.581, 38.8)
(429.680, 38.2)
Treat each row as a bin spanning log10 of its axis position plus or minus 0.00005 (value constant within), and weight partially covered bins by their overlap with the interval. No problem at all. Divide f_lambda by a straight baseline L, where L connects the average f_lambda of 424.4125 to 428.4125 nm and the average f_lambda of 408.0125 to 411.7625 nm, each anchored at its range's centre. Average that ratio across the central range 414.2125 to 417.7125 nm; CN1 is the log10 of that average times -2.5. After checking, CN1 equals 0.056 mag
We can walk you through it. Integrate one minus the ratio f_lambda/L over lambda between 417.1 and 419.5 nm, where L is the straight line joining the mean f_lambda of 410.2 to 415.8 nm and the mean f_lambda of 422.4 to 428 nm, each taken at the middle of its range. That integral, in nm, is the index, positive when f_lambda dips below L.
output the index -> 0.08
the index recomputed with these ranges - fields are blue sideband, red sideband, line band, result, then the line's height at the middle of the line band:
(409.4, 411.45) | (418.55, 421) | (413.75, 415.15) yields 0.05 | 38.8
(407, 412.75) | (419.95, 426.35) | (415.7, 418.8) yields 0.13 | 40.9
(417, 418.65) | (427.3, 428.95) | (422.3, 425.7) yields -0.13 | 40.2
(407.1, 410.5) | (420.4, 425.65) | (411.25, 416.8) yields 0.14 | 40.3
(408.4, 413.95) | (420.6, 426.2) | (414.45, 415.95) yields 0.10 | 40.5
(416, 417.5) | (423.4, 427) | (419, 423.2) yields 0.09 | 41.3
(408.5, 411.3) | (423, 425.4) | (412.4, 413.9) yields 0.05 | 40.3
